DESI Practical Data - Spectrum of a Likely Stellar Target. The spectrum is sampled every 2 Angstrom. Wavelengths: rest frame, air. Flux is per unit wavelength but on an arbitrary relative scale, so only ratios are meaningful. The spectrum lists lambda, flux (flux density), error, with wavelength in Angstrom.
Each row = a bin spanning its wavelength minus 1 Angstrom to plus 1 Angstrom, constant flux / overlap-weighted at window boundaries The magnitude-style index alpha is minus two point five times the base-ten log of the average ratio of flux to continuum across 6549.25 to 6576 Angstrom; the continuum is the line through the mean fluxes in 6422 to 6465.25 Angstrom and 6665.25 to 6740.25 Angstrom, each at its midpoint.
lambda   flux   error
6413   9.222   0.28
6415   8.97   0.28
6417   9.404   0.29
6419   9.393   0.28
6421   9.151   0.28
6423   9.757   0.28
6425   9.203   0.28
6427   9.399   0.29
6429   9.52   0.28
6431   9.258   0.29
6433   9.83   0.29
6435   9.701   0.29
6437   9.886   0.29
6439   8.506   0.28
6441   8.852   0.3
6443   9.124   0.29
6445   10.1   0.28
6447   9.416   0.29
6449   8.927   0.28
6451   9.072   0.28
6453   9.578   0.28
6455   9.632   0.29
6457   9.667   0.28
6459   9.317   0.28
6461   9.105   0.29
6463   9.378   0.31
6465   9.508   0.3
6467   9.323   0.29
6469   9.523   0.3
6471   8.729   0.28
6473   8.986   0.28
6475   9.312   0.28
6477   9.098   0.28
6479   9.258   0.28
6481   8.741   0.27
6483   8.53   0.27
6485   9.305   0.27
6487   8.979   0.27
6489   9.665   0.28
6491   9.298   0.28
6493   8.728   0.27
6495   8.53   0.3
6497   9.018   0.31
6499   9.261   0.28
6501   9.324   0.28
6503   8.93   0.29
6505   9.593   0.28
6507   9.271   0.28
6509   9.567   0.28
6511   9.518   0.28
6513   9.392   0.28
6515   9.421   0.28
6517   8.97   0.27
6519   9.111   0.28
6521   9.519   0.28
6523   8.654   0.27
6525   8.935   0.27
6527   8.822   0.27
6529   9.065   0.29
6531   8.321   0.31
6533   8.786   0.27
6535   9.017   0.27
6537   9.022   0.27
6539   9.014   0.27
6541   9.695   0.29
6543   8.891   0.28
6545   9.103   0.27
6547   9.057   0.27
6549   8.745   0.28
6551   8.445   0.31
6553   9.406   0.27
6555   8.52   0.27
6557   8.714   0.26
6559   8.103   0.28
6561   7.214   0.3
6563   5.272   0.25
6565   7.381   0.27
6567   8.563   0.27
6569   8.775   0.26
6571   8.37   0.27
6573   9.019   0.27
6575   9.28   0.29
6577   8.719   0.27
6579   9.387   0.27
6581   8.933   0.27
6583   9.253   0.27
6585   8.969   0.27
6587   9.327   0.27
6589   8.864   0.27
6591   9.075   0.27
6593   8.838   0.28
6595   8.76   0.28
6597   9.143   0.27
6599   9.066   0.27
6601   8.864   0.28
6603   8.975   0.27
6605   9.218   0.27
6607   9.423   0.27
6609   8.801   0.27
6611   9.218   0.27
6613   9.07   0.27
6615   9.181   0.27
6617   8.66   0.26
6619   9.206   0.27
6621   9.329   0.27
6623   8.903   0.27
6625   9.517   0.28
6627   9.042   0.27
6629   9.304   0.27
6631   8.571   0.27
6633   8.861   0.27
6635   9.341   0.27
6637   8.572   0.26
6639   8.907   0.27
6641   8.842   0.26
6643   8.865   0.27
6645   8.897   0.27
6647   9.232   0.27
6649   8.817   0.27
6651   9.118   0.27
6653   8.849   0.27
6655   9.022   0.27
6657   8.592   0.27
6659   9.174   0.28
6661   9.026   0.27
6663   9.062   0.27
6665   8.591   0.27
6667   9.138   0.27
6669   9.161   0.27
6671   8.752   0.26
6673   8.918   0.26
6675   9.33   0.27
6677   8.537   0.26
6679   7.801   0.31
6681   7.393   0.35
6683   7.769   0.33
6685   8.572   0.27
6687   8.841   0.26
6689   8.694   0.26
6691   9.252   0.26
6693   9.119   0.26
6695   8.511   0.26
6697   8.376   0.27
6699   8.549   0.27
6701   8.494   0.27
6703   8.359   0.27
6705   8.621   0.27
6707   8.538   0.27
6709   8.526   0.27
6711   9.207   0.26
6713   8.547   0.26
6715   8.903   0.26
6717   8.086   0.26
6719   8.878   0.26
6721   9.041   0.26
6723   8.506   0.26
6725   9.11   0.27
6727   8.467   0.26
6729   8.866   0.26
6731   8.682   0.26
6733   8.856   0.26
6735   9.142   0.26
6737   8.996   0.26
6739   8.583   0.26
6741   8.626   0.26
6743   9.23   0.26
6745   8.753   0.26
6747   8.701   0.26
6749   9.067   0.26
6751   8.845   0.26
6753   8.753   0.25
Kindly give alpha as 0.10 mag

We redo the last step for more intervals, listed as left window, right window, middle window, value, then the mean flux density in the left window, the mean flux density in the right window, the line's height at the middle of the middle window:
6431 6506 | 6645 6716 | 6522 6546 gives 0.016 mag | 9.24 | 8.73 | 9.08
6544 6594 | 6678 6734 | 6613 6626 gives -0.064 mag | 8.61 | 8.59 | 8.61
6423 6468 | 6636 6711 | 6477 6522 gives 0.006 mag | 9.39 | 8.73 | 9.23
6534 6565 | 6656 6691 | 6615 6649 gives -0.046 mag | 8.51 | 8.68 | 8.63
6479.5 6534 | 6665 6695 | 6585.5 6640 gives -0.026 mag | 9.09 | 8.66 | 8.82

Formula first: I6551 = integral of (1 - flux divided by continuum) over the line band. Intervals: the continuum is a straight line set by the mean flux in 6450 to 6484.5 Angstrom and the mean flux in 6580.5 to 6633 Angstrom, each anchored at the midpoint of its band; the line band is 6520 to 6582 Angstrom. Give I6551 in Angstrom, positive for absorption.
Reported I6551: 3.1 Angstrom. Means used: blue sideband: 9.22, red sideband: 9.06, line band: 8.67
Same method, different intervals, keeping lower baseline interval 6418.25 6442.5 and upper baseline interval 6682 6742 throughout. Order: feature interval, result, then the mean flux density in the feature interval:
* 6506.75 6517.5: -0.2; 9.38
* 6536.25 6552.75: 0.1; 9.01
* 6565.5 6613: 0.0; 8.98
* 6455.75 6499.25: 0.5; 9.15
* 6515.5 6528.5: 0.2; 9.02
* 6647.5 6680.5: -0.2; 8.85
